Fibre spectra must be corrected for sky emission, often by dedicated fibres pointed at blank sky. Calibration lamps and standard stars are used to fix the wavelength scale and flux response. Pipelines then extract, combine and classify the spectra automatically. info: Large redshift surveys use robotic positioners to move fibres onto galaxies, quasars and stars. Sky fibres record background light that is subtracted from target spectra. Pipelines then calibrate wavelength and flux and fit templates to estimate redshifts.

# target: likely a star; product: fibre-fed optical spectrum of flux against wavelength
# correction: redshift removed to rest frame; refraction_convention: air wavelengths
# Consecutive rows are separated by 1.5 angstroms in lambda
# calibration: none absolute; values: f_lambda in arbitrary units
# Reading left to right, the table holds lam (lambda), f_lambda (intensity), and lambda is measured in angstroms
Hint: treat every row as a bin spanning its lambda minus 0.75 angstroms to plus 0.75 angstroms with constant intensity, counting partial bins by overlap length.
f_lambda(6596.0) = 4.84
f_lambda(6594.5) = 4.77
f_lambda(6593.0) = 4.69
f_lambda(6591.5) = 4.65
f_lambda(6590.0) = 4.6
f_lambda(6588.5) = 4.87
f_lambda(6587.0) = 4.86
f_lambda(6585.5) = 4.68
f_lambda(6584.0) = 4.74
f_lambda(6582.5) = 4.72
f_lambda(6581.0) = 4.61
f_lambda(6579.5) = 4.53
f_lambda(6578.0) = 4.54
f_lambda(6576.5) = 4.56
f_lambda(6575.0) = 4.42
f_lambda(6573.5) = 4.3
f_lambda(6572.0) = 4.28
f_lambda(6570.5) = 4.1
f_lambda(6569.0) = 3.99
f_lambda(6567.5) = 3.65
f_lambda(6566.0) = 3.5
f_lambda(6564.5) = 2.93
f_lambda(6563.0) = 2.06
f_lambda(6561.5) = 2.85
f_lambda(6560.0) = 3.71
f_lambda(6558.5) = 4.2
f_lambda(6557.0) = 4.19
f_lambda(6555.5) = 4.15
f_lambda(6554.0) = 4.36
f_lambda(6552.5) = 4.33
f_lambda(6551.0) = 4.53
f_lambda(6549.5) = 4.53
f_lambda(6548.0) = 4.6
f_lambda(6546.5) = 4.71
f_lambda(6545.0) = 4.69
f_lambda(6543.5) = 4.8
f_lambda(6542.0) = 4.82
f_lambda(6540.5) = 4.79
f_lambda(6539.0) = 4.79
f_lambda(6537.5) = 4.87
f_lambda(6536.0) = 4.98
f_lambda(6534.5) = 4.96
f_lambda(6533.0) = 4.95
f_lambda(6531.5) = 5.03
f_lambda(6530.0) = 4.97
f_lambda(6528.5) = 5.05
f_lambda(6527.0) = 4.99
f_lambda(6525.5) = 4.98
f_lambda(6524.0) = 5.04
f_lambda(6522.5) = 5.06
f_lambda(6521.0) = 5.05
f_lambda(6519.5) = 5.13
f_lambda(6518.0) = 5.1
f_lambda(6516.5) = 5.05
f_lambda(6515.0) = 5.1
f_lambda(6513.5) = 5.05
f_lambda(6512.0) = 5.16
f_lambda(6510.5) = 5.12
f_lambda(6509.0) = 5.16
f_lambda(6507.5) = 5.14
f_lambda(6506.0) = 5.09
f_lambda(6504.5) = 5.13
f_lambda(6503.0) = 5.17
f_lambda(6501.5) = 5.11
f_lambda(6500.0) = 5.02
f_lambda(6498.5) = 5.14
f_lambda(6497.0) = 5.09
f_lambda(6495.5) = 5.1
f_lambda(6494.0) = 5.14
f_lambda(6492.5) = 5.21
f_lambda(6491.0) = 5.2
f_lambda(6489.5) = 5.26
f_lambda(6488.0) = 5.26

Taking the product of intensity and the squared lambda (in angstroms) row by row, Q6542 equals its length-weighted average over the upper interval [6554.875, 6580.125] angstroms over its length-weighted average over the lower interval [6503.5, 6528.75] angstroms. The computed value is 0.8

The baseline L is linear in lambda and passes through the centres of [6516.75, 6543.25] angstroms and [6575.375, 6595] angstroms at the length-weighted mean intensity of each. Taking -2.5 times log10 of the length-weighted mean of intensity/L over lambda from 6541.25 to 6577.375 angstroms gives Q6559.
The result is 0.18 mag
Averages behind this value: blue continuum 4.97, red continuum 4.67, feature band 4.1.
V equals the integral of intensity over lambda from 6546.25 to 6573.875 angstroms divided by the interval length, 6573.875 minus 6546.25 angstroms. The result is 3.93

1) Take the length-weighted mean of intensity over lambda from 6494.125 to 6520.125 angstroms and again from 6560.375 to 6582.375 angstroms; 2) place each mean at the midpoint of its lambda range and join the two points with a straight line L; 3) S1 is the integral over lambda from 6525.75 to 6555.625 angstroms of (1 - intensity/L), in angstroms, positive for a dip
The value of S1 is -1.9 angstroms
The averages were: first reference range 5.11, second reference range 3.9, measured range 4.76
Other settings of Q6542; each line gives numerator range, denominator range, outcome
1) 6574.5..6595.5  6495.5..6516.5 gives 0.94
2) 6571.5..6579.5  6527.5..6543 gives 0.91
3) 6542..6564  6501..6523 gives 0.82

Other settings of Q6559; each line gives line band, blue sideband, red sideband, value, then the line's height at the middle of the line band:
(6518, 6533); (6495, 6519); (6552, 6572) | -0.09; 4.64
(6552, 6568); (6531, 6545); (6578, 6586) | 0.30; 4.76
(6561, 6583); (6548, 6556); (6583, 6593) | 0.17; 4.59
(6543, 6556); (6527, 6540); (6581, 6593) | 0.08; 4.88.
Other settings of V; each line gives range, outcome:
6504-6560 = 4.84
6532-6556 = 4.69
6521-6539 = 4.98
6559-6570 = 3.28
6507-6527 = 5.08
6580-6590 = 4.73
